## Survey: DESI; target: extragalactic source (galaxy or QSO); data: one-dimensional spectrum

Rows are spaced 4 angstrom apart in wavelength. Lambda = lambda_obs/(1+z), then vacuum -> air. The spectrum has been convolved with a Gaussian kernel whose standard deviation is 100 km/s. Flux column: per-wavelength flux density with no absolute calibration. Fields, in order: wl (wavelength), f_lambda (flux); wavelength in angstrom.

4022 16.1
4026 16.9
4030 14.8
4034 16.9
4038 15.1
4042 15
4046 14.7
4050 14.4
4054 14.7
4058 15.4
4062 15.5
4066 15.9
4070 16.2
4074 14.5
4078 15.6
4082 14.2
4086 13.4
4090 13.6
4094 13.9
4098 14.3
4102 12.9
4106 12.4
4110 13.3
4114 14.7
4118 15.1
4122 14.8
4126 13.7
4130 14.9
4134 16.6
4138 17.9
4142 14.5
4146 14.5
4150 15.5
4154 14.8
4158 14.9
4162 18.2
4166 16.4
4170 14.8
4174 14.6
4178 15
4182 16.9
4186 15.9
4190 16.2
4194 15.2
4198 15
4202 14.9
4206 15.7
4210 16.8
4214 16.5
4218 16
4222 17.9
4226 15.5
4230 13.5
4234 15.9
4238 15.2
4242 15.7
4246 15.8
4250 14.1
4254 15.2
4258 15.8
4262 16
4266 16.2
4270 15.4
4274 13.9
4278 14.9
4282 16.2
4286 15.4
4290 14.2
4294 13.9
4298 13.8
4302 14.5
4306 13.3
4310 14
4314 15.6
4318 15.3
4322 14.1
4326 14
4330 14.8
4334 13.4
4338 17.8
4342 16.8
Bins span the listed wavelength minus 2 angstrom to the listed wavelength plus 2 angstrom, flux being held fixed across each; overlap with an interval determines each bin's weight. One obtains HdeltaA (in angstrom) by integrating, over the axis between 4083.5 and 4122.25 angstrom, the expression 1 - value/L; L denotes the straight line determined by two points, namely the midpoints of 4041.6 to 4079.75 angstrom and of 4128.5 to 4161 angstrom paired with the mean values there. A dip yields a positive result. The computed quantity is 3.96 angstrom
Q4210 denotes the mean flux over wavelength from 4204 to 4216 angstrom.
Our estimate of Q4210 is 16.3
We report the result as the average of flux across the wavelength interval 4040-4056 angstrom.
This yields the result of 14.7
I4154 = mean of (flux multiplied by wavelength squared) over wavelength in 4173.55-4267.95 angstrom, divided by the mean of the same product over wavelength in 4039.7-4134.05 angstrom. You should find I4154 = 1.15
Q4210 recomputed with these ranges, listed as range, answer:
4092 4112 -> 13.4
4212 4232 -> 15.9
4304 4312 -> 13.7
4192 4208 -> 15.2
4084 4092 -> 13.5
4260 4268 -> 16.1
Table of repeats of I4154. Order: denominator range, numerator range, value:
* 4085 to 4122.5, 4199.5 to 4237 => 1.21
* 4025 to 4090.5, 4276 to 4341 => 1.10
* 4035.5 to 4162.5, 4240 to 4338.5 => 1.10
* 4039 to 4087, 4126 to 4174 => 1.09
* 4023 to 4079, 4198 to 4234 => 1.11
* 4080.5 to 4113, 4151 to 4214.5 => 1.21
